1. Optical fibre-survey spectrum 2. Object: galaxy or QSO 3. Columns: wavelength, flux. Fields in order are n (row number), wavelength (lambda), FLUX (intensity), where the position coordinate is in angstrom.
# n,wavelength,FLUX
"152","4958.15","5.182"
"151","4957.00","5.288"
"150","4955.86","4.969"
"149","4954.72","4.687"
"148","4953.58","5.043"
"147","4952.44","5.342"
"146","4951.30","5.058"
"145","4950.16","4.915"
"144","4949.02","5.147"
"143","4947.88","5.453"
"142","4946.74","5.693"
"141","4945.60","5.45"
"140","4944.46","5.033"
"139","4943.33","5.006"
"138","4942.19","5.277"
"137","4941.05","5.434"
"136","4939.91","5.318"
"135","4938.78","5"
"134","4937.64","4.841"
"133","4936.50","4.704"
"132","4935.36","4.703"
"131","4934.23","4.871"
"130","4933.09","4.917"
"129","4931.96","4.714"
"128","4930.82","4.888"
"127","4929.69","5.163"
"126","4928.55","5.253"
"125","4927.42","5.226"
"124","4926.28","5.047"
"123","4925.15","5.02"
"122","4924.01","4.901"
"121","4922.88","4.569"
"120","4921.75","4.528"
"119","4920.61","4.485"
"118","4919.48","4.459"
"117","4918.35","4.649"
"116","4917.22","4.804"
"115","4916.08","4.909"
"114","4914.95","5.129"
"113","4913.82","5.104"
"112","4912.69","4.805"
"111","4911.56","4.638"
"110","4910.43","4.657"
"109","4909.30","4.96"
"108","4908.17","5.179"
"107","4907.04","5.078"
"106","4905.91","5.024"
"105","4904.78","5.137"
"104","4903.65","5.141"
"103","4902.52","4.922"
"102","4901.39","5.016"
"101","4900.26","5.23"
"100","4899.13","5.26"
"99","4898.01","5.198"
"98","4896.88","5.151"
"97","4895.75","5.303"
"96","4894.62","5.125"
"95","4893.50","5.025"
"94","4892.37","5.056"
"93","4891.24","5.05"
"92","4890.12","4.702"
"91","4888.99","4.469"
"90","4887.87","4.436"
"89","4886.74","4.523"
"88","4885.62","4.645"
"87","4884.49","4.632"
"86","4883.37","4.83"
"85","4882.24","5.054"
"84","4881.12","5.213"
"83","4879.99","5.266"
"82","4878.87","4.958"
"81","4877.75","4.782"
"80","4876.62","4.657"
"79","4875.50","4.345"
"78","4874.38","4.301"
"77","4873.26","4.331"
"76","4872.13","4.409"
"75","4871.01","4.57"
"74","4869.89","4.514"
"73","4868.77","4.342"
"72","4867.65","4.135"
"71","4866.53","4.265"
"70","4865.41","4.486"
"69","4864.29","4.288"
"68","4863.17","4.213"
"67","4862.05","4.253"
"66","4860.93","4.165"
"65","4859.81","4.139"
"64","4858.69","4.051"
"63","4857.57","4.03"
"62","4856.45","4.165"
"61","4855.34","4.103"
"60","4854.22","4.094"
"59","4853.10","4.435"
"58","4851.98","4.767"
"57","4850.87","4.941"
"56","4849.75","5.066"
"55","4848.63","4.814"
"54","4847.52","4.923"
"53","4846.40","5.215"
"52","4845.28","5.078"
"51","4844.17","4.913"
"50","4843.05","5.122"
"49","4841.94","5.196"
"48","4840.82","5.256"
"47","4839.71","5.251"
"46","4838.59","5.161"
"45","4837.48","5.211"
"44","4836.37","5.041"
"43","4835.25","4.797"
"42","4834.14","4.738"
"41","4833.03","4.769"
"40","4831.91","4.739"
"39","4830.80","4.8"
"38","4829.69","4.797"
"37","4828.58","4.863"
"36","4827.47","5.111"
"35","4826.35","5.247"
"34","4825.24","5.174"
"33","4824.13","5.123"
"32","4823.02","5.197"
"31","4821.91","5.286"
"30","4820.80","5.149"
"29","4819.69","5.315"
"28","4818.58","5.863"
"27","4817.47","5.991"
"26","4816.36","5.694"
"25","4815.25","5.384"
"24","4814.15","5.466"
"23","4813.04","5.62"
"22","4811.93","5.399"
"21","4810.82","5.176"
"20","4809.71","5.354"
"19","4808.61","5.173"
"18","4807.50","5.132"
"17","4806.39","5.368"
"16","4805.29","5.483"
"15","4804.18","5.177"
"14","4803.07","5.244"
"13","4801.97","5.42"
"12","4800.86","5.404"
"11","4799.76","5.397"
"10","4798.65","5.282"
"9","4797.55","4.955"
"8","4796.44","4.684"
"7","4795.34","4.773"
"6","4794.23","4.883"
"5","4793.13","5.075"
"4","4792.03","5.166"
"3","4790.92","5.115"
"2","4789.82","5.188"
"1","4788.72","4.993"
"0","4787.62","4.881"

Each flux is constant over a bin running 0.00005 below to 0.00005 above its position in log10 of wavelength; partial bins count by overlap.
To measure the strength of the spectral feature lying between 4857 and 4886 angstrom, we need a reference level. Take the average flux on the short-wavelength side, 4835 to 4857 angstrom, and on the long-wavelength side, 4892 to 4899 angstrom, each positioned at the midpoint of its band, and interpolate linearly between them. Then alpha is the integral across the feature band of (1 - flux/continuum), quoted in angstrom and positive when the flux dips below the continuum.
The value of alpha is 3.05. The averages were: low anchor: 4.88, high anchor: 5.16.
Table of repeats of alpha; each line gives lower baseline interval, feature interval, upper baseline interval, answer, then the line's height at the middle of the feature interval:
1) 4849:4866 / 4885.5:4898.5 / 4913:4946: -0.7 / 4.63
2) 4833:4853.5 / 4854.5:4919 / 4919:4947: 3.5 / 4.98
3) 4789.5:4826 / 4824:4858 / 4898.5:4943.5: 2.1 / 5.18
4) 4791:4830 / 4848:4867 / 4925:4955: 3.0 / 5.19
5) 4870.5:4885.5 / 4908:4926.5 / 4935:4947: 0.6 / 4.97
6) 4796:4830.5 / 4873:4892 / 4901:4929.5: 1.1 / 5.03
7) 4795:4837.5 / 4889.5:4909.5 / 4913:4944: -0.4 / 5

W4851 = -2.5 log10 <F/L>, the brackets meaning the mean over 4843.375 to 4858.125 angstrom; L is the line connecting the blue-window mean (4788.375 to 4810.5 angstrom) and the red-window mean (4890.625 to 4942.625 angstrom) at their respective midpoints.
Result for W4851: 0.09 mag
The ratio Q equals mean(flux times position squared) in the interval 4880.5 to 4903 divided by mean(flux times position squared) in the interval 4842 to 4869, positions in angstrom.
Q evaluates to 1.1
